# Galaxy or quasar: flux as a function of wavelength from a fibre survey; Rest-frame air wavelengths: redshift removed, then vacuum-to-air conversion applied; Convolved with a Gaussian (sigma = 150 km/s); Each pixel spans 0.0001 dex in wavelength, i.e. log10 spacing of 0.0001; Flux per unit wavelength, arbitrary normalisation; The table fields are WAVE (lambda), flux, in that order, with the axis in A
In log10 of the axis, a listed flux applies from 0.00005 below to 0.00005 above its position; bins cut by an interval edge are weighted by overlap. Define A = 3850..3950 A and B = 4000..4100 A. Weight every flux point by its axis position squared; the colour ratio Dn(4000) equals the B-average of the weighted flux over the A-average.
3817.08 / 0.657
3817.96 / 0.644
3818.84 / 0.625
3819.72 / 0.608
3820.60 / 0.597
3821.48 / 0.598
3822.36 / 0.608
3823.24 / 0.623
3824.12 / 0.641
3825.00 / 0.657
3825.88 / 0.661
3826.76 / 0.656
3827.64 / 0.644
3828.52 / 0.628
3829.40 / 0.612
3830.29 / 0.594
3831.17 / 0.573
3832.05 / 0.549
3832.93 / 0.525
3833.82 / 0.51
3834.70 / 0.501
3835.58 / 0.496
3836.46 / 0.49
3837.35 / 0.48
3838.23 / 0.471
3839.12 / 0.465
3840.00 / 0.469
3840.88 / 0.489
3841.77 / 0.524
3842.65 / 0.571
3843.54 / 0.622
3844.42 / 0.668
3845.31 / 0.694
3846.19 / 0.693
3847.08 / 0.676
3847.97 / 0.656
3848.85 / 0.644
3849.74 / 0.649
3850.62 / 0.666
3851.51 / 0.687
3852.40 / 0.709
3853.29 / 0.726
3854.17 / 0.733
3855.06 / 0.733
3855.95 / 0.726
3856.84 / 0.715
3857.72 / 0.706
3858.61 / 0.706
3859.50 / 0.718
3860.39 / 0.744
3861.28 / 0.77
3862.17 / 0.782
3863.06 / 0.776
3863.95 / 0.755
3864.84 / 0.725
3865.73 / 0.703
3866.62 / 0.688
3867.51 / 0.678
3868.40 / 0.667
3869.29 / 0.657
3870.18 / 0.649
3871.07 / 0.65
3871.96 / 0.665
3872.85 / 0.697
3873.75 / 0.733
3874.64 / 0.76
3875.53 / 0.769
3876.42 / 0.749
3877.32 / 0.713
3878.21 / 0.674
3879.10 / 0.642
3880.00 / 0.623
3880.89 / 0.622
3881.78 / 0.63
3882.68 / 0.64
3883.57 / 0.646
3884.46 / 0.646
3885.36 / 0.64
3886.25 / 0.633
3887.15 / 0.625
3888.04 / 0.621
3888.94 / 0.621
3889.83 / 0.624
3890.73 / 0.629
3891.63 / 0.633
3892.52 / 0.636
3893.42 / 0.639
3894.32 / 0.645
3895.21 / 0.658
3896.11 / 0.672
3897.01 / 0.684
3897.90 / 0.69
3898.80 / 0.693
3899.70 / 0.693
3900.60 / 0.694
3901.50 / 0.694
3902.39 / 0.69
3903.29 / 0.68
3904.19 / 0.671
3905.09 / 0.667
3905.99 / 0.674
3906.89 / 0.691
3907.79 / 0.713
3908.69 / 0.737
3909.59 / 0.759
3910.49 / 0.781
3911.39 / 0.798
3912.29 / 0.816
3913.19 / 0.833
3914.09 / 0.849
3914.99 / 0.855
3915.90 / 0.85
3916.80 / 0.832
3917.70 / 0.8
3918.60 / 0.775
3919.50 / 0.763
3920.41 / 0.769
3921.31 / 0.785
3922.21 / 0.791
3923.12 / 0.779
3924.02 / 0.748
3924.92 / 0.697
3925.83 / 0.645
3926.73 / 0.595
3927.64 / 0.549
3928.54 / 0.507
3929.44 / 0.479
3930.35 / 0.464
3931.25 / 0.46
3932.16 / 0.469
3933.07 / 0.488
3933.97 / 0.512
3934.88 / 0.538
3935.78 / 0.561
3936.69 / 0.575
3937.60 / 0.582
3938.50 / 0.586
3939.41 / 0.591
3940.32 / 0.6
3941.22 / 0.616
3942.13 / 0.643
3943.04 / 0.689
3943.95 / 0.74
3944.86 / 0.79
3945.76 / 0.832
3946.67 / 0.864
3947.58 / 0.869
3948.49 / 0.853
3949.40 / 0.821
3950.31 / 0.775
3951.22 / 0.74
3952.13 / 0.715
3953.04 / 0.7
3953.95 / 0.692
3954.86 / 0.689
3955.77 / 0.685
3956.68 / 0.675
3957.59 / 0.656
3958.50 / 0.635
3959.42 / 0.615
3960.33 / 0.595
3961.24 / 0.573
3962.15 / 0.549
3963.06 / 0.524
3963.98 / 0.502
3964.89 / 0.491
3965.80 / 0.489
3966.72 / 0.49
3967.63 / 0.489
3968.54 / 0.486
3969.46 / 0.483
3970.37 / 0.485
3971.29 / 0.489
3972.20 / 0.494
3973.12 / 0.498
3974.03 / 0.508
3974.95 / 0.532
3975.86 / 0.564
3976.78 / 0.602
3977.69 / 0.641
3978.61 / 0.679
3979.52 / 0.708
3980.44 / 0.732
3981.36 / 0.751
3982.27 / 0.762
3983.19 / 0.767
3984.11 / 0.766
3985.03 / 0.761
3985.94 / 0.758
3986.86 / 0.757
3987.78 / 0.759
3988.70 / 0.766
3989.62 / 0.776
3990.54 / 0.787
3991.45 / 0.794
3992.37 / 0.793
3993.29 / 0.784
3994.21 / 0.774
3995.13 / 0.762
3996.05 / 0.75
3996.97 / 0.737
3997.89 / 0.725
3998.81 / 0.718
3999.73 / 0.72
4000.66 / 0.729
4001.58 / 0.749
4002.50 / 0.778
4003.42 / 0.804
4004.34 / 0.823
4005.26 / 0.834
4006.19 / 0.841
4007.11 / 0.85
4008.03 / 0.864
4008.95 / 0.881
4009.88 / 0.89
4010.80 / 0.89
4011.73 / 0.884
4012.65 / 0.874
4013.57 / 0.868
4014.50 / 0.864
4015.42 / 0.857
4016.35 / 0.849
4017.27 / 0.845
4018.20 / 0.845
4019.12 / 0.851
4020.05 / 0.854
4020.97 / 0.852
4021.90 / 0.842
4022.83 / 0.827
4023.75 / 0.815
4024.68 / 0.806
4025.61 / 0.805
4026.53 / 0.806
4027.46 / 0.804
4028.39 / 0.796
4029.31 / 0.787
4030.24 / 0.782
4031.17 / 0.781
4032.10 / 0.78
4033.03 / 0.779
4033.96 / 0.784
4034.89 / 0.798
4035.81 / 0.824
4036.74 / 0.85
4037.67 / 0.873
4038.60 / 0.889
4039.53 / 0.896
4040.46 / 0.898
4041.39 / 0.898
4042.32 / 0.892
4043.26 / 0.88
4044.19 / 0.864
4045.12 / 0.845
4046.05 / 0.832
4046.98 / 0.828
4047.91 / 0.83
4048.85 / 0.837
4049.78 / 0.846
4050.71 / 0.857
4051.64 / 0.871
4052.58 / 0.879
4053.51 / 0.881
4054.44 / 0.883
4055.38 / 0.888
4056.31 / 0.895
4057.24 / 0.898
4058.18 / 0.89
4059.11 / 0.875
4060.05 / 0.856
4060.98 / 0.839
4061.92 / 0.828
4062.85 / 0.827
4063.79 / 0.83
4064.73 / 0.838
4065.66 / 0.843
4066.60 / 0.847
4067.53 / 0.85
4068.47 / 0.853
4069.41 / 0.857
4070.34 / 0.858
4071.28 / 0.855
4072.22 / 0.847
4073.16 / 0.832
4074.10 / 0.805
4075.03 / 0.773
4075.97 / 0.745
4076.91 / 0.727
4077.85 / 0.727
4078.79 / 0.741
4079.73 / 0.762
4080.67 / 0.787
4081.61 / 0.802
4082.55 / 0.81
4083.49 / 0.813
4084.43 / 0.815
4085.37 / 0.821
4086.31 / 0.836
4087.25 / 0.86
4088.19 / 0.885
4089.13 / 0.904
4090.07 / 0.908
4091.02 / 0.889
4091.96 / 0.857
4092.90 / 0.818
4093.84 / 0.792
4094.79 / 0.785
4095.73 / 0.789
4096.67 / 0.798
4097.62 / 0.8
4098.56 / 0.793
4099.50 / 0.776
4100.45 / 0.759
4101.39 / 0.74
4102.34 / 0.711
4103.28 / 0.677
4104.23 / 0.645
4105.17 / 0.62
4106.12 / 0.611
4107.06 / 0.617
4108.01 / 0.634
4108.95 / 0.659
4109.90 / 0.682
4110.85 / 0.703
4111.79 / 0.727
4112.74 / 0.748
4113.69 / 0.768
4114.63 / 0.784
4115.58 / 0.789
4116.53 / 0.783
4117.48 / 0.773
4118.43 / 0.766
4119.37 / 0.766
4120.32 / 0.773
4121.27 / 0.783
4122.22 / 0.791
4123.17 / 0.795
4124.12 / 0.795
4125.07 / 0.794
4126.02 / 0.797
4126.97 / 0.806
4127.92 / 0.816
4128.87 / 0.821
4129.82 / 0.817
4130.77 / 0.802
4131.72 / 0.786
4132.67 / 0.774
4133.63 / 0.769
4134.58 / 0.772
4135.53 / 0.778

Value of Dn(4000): 1.3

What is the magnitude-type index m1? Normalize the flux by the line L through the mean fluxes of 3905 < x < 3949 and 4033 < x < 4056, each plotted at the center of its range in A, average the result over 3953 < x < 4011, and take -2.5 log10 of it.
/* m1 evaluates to 0.13 mag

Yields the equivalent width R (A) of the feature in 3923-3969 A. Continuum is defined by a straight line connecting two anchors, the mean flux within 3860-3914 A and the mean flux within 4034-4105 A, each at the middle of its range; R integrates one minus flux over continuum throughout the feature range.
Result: 6.9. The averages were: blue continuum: 0.691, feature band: 0.625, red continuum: 0.828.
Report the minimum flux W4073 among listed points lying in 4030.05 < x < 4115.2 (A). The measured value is 0.611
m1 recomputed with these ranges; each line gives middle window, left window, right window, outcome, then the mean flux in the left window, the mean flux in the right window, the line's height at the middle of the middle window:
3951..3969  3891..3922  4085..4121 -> 0.23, 0.73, 0.764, 0.739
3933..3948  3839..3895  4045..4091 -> 0.12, 0.669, 0.837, 0.73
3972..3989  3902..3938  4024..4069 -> 0.13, 0.68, 0.844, 0.759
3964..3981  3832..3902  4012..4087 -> 0.35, 0.653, 0.835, 0.758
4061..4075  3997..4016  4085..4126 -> -0.07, 0.82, 0.768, 0.788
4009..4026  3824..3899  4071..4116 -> -0.17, 0.649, 0.771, 0.731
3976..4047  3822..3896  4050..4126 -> -0.08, 0.646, 0.797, 0.747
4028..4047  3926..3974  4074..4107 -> -0.17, 0.605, 0.78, 0.714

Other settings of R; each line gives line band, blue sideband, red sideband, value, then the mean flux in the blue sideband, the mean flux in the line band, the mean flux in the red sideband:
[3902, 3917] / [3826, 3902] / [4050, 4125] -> -1.70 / 0.65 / 0.757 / 0.797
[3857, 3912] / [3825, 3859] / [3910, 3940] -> -3.80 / 0.614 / 0.687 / 0.67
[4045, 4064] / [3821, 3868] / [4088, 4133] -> -3.02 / 0.638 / 0.859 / 0.768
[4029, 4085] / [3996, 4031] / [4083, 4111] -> -3.00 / 0.819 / 0.834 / 0.767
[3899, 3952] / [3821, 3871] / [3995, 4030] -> 2.09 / 0.639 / 0.695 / 0.818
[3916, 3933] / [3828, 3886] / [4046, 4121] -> 0.78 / 0.649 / 0.661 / 0.8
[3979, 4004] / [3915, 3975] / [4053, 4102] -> -2.01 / 0.635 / 0.758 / 0.826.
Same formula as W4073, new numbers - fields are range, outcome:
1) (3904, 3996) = 0.46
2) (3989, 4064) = 0.718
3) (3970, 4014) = 0.485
